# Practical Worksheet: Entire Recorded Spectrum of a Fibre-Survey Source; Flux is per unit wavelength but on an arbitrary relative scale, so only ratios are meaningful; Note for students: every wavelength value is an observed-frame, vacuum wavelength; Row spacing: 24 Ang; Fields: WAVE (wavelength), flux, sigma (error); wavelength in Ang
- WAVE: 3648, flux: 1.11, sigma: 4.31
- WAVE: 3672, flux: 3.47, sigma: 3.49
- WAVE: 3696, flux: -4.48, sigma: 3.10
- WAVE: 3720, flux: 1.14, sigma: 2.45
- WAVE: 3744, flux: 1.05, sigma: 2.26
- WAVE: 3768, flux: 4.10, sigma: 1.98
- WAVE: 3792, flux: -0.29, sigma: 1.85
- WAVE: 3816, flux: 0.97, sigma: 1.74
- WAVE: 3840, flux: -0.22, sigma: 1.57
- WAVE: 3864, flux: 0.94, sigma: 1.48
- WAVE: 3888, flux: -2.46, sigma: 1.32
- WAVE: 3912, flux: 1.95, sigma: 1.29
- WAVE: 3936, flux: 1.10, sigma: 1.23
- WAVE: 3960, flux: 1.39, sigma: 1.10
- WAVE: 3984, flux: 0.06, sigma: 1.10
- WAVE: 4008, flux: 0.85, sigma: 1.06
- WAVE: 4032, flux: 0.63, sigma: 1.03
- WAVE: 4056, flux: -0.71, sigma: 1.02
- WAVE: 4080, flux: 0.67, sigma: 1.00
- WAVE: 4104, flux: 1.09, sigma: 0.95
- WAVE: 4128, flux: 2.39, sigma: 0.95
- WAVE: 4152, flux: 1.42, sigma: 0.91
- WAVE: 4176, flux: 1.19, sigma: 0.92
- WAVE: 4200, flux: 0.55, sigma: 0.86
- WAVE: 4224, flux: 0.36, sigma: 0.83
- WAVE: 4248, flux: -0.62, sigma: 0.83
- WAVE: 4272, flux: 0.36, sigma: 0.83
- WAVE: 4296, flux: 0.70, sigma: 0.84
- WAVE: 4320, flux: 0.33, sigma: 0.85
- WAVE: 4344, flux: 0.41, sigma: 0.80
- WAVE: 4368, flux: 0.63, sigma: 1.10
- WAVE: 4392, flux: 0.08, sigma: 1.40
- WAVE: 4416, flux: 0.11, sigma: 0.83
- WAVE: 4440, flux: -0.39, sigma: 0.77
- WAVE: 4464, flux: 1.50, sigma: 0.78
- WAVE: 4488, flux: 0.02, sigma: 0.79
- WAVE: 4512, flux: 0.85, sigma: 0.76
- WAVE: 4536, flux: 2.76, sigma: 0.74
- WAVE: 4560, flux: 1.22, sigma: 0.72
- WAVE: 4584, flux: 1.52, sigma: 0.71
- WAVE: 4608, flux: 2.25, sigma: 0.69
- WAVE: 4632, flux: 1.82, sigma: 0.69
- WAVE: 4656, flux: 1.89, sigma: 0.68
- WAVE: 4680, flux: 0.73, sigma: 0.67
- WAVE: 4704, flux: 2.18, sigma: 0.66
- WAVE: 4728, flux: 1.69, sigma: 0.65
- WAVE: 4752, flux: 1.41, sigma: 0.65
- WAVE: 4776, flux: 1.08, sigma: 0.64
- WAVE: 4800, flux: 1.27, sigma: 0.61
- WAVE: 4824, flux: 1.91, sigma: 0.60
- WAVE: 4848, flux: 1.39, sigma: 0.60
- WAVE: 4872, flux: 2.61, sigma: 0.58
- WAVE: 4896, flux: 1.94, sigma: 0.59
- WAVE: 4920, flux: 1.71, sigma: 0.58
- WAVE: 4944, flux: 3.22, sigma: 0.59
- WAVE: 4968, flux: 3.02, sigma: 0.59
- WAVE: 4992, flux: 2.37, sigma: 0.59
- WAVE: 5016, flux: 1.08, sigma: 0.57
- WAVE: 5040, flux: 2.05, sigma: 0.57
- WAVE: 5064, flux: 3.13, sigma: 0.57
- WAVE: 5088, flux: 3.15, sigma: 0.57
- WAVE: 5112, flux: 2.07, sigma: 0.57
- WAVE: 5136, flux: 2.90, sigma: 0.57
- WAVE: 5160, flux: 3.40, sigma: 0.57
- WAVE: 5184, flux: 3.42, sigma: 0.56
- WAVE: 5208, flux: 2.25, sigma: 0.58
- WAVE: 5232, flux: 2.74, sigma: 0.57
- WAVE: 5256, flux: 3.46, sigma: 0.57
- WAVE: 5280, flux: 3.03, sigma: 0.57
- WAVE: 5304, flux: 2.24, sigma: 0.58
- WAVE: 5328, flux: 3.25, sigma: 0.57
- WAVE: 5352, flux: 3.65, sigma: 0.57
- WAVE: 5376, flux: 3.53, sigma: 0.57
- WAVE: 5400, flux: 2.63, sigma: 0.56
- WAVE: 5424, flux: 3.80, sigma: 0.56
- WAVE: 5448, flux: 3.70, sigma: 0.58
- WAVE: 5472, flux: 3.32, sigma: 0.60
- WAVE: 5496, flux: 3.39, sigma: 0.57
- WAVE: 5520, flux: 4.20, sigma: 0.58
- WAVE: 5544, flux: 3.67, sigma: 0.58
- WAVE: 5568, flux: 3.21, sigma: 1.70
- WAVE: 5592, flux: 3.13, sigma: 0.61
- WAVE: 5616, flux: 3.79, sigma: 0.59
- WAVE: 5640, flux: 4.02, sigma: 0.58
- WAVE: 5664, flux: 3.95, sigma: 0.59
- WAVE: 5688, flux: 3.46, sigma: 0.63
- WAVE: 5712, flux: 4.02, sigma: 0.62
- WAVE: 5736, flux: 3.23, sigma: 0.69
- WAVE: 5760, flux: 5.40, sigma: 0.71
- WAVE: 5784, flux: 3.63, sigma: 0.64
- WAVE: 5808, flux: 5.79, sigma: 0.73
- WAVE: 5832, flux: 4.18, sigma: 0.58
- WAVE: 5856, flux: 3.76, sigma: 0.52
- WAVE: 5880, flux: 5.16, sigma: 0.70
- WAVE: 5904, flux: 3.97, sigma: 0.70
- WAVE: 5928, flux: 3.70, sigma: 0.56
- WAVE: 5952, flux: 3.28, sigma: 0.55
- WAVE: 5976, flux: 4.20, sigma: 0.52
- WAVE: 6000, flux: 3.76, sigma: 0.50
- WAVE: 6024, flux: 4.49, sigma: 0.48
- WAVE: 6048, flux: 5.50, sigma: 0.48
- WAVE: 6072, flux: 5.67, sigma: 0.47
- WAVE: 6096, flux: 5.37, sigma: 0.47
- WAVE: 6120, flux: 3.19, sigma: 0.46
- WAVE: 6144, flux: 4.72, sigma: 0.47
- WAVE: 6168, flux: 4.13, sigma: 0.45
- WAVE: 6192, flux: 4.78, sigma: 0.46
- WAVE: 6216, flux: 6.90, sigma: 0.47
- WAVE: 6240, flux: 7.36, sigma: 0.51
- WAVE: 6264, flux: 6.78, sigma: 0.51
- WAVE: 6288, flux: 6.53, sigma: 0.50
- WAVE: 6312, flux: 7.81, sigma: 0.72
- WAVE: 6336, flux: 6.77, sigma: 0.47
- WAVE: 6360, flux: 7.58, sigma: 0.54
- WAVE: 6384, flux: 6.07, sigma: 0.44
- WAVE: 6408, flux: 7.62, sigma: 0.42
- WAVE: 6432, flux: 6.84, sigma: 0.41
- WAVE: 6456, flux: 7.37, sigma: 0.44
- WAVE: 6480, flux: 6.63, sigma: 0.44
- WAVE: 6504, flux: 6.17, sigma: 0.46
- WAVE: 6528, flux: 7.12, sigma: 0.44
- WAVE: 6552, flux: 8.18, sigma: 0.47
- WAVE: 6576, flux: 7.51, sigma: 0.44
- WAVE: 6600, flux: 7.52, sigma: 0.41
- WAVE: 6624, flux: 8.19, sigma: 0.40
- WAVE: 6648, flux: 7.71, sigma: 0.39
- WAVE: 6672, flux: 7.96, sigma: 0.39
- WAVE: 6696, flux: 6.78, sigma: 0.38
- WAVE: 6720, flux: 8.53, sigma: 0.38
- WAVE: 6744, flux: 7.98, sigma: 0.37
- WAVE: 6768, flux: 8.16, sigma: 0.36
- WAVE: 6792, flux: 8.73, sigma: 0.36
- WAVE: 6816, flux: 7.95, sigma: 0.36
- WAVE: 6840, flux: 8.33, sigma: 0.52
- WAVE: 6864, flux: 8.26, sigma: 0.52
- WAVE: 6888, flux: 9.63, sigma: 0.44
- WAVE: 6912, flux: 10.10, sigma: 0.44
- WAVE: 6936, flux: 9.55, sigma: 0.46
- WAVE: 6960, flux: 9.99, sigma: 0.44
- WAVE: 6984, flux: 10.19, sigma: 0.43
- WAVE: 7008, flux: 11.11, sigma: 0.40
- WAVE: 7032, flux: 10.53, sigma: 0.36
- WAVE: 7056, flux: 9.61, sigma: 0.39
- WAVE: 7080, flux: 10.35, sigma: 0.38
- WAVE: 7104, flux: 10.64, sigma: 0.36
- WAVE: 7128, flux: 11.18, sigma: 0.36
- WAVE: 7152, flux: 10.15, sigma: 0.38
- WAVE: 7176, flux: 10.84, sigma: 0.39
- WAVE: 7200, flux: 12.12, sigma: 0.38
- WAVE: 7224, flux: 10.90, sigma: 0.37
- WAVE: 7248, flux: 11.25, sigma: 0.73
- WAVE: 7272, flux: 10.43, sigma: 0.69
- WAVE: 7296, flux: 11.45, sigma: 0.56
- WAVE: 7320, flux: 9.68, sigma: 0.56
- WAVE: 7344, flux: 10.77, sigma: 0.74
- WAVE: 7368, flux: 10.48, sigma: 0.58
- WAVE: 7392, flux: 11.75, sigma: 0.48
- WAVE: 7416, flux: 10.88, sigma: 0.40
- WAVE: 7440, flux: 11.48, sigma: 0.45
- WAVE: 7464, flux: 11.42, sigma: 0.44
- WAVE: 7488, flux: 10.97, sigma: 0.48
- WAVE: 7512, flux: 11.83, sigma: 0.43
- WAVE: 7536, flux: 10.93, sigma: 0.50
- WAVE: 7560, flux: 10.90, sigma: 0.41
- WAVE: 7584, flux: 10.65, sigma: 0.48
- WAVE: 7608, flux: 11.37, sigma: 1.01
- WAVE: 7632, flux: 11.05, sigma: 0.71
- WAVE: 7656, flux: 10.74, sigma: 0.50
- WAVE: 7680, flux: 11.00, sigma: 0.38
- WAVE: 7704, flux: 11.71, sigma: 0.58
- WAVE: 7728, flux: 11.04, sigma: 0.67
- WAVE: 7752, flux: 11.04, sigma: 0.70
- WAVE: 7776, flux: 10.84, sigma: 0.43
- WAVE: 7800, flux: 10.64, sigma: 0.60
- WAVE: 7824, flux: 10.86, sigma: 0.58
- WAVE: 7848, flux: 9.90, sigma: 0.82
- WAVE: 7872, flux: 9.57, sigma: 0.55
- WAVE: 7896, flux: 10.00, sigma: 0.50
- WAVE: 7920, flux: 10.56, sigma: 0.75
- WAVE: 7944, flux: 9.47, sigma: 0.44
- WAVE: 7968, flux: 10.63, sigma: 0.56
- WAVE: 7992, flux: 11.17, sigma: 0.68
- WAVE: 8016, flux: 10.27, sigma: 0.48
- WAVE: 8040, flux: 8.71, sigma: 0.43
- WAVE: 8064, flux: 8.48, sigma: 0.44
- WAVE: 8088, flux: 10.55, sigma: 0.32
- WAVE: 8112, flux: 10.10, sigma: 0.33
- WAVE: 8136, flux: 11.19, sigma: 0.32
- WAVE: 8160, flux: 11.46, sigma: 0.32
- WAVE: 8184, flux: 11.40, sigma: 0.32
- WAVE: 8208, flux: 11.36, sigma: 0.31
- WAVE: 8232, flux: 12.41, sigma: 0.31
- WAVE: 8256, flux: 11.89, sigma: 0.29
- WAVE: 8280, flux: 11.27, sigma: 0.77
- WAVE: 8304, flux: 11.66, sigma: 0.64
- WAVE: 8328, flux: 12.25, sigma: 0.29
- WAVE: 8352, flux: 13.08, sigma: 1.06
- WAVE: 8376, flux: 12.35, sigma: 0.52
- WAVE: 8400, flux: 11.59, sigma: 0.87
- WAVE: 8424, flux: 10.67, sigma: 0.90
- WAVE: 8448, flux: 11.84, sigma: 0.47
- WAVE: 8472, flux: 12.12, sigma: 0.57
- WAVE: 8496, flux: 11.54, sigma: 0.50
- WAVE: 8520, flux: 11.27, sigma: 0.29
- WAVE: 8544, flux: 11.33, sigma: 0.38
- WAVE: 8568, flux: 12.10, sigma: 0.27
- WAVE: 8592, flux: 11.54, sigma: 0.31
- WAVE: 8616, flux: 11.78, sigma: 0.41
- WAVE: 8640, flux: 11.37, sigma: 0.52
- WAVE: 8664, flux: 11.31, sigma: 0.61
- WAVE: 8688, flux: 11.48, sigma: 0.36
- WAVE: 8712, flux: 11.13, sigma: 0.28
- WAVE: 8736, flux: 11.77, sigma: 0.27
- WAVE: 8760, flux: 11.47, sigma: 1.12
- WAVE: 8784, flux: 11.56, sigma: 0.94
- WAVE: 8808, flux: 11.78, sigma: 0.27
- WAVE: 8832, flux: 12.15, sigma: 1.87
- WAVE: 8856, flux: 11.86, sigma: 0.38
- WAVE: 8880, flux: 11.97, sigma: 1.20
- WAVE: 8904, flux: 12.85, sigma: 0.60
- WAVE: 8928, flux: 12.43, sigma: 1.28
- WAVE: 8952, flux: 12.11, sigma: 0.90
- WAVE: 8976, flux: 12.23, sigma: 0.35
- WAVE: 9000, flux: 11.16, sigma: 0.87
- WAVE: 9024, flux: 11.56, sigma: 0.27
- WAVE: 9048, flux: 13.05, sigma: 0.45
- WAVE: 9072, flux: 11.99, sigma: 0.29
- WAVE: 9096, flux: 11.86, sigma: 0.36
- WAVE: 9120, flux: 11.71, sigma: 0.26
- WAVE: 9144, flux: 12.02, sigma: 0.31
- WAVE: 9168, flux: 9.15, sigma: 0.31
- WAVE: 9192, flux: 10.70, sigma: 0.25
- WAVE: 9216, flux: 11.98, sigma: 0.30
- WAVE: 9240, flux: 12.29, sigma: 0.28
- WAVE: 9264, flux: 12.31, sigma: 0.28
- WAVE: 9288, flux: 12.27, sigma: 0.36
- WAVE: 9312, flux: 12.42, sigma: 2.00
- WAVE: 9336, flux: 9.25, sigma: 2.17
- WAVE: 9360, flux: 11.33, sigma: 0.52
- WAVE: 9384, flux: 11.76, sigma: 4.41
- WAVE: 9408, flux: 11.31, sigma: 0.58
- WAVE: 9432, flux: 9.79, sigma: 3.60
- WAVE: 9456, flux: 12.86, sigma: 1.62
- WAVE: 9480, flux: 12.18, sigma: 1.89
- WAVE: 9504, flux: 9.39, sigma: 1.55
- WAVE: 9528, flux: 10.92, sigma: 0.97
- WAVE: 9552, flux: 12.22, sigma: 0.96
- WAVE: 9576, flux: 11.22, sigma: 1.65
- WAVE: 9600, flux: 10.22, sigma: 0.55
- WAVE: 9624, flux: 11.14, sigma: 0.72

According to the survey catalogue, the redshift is 0.556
